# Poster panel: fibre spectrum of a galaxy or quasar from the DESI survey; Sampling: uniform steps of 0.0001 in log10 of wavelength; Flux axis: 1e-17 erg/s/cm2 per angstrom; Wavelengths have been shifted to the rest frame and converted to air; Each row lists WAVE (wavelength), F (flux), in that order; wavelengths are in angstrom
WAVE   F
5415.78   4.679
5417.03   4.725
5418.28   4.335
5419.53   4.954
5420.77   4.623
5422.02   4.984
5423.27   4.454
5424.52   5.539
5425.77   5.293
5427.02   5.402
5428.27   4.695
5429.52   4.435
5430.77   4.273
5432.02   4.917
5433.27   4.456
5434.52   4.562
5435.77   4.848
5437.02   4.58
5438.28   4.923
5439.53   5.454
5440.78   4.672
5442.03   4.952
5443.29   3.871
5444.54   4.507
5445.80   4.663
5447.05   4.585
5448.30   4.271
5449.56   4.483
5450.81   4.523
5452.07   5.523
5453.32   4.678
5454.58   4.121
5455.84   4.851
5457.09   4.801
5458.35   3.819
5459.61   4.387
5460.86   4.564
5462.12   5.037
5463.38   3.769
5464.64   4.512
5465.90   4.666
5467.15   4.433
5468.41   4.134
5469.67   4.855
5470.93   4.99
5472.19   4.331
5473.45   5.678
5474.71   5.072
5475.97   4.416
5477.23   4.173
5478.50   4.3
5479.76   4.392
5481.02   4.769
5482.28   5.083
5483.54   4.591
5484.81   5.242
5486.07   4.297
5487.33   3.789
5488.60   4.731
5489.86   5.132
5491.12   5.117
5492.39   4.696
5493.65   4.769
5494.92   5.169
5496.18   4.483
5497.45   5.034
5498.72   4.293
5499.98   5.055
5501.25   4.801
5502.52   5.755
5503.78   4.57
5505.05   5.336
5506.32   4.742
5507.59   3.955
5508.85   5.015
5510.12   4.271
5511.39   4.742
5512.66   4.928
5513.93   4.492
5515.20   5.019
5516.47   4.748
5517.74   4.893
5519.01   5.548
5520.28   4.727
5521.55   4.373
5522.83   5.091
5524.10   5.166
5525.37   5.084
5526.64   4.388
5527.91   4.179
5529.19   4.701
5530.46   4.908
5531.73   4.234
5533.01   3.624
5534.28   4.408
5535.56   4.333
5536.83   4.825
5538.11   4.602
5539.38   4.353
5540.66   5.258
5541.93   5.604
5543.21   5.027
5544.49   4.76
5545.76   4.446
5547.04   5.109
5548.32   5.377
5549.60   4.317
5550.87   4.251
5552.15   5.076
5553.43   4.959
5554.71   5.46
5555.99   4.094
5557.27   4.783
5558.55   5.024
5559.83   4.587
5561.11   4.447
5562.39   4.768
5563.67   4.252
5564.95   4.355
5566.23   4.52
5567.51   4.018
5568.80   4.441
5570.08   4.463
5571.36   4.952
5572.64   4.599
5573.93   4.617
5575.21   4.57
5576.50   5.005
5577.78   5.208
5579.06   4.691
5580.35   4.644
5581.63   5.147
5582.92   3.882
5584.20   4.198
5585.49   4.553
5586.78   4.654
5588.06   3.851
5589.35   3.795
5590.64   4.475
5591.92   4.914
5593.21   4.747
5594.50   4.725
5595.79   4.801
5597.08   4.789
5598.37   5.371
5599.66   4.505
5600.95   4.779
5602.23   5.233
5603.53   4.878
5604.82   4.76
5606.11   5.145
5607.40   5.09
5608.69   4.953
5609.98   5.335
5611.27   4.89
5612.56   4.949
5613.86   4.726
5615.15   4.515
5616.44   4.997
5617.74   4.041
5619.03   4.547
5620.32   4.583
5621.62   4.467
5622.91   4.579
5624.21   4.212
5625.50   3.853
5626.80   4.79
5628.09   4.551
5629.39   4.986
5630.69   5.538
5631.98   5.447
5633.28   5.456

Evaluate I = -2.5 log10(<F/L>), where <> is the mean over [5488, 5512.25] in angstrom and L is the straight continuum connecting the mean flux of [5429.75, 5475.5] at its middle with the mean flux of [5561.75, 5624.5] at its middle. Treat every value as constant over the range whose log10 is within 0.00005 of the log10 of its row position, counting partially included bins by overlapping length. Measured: -0.04 mag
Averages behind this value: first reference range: 4.63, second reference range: 4.66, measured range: 4.83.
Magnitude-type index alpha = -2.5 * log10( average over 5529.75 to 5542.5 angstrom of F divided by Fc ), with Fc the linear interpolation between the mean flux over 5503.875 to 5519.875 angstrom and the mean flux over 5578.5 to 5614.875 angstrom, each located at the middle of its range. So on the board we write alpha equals 0.04 mag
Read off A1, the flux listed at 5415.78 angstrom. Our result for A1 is 4.679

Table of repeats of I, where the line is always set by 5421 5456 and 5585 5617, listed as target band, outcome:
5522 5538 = 0.04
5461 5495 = 0.02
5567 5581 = 0.02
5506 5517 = 0.02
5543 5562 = 0.00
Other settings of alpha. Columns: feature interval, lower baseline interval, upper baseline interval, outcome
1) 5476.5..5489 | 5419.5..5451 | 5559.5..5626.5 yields 0.040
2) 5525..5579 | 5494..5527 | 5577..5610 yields 0.027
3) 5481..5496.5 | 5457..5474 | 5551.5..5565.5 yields -0.040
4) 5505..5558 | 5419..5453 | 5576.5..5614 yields 0.004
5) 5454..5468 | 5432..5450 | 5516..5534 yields 0.049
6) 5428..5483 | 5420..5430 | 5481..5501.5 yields 0.056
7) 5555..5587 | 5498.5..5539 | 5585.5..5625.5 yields 0.027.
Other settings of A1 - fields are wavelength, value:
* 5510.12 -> 4.271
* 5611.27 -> 4.89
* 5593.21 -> 4.747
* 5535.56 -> 4.333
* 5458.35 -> 3.819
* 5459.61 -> 4.387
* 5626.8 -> 4.79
